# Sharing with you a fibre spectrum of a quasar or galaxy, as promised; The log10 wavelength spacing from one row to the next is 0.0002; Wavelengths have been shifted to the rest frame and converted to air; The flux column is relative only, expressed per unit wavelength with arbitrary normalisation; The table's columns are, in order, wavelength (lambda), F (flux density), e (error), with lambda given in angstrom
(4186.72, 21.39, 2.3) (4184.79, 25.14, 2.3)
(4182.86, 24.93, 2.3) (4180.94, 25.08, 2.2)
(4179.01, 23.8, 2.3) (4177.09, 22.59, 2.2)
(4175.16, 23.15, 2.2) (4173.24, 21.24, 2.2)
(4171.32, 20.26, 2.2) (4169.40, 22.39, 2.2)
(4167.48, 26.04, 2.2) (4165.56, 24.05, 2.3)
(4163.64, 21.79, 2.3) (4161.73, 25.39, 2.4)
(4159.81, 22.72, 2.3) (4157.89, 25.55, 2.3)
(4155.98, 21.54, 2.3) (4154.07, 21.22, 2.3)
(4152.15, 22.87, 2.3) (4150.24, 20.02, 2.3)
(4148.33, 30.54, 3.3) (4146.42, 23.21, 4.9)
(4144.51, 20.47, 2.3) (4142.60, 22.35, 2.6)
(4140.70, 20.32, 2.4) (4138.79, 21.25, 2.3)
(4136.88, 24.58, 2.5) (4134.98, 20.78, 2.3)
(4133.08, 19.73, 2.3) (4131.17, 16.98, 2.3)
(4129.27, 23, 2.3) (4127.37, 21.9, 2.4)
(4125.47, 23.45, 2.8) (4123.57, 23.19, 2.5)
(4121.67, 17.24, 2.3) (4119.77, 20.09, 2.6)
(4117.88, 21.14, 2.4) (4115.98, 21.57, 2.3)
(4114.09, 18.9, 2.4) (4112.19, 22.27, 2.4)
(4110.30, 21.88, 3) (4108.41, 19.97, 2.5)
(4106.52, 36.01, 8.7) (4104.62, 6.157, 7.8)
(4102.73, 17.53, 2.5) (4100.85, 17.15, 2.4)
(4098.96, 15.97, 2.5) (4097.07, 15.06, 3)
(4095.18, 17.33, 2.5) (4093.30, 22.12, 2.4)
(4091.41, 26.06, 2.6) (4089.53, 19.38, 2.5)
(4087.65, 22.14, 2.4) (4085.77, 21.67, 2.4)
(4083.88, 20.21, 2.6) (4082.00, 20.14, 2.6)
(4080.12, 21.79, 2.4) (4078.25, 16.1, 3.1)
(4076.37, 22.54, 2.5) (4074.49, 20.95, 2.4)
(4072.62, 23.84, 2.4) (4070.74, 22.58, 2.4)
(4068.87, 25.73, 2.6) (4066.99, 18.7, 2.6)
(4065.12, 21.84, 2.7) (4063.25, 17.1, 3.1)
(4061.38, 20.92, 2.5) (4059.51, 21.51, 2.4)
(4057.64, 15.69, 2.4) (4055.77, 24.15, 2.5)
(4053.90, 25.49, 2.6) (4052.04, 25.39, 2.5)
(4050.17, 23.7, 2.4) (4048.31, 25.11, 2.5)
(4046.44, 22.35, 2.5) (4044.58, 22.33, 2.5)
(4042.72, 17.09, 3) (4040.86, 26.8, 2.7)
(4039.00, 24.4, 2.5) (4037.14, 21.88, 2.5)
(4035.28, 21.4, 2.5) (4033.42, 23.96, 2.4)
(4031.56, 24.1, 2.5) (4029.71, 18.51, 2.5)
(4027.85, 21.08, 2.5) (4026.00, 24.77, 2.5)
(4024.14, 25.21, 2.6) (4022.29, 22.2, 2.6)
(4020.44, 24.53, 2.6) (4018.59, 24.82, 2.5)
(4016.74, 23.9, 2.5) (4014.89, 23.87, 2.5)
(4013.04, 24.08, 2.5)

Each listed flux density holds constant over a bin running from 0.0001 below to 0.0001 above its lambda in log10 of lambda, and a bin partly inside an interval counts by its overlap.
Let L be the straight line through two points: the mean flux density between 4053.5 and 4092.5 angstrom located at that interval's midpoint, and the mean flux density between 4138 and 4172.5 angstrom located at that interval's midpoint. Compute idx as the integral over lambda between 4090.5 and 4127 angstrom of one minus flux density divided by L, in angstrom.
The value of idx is 3.00 angstrom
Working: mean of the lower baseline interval 21.3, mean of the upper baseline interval 22.9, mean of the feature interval 20.2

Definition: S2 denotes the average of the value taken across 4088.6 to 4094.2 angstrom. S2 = 22.5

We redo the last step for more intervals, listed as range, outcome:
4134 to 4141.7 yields 21.8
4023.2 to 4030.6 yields 22.4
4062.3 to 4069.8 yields 20.8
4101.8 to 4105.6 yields 12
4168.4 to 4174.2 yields 21.3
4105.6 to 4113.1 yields 25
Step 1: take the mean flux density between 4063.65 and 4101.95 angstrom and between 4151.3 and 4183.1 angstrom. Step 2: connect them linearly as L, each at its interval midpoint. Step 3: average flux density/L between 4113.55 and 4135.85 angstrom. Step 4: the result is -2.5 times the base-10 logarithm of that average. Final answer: 0.06 mag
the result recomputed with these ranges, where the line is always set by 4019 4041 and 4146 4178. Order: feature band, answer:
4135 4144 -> 0.06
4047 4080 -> 0.06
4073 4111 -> 0.16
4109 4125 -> 0.12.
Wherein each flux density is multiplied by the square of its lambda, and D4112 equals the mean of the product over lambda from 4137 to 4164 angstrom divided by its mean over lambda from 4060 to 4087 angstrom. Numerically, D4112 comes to 1.13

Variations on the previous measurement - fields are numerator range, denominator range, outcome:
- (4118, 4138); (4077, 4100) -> 1.08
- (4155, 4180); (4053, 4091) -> 1.14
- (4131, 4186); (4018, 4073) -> 1.07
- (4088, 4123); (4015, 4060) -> 0.89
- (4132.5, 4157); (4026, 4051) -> 1.04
